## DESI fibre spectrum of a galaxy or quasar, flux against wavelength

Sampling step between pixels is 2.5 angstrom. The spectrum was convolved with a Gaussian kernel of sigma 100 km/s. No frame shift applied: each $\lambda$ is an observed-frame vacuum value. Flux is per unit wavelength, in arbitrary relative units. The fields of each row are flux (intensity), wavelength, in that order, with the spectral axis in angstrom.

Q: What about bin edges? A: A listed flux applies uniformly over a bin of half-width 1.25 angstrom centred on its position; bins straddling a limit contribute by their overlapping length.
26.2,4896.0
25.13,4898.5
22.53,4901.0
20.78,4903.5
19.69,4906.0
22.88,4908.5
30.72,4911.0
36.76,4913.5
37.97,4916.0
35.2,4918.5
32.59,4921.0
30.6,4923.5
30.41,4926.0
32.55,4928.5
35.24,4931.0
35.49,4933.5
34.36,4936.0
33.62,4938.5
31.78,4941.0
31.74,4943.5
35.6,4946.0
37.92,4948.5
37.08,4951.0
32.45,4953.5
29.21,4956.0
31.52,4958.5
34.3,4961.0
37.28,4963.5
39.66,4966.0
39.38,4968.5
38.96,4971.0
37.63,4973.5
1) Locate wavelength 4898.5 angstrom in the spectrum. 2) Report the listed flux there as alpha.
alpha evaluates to 25.13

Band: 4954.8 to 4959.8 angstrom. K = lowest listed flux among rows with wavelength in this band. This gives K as 29.21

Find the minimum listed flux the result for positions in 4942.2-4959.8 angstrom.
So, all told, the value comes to 29.21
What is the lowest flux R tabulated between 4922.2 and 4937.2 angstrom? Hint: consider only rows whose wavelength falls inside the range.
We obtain 30.41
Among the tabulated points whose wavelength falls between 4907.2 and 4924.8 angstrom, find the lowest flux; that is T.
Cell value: 22.88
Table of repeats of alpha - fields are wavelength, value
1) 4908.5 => 22.88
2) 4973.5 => 37.63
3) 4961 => 34.3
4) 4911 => 30.72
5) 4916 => 37.97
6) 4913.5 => 36.76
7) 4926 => 30.41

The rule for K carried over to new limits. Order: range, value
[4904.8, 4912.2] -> 19.69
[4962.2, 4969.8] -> 37.28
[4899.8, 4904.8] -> 20.78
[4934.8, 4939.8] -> 33.62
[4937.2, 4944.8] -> 31.74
